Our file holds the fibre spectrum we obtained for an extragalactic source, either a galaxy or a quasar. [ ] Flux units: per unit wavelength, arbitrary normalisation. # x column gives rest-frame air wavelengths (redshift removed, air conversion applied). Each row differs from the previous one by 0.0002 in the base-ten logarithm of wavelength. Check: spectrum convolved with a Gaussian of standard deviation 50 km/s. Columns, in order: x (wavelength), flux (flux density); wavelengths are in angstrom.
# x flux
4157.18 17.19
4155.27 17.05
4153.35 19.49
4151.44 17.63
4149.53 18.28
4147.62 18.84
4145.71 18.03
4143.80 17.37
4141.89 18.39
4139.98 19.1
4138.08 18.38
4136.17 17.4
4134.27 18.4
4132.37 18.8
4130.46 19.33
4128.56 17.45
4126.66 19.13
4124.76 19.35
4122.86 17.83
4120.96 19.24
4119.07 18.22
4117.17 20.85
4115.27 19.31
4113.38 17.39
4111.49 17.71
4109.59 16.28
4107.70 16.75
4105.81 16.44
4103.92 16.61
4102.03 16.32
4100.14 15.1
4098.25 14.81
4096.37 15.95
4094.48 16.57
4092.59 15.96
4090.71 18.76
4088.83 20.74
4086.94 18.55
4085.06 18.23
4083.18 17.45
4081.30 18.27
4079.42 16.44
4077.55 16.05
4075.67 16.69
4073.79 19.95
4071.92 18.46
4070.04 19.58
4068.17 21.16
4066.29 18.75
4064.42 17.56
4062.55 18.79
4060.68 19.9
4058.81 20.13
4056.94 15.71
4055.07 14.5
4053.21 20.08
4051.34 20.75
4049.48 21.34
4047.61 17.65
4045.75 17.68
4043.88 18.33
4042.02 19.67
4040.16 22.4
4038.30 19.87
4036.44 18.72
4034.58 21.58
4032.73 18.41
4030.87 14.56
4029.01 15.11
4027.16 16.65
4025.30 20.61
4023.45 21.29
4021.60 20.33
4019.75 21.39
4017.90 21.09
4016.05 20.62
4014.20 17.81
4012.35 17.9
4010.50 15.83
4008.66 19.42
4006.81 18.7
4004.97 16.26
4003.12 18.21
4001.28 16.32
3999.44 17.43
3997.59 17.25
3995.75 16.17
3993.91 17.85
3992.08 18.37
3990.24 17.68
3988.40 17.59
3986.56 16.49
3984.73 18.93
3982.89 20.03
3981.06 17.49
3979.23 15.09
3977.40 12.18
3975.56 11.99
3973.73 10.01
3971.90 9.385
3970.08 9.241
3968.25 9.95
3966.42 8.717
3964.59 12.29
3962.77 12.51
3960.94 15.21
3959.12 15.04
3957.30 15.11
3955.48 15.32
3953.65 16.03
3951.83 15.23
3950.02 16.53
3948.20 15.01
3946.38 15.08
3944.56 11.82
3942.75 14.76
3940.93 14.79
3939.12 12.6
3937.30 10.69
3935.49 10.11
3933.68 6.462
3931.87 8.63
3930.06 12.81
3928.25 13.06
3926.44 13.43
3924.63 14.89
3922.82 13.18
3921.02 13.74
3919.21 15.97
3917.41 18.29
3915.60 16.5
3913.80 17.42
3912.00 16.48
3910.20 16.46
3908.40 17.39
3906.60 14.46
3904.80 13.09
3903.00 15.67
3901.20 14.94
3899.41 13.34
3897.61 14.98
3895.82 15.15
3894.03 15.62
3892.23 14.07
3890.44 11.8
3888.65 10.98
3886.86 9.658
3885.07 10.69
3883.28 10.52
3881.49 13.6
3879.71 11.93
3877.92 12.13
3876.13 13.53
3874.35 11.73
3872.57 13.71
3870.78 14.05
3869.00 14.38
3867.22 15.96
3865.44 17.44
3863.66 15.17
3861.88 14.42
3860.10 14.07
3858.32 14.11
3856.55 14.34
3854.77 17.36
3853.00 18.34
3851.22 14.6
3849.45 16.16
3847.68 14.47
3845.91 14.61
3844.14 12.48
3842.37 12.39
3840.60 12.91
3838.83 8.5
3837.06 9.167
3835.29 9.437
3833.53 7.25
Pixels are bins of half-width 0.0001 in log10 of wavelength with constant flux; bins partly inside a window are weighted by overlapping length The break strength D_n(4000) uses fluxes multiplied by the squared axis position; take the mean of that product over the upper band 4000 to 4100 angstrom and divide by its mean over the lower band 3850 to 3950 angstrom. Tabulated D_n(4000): 1.4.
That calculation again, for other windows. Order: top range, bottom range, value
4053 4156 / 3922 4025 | 1.26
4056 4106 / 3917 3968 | 1.42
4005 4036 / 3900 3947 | 1.41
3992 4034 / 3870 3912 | 1.43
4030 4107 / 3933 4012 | 1.29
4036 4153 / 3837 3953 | 1.45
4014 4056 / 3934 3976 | 1.55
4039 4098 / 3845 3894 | 1.47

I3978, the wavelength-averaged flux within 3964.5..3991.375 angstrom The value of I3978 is 13.9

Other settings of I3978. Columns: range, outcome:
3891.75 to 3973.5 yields 13.8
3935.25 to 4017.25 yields 15.2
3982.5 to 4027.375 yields 18.4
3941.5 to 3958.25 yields 15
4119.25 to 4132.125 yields 18.7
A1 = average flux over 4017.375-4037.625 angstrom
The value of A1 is 19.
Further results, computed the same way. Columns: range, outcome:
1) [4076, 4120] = 17.3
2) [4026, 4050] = 18.6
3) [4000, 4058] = 18.7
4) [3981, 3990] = 18.1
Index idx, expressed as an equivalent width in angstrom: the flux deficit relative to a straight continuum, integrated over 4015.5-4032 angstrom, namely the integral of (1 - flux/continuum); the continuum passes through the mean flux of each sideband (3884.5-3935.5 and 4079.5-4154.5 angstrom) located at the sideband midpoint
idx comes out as -3.0 angstrom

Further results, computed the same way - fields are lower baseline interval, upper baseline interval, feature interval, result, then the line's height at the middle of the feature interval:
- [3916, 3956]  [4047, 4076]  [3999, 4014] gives -0.9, 16.6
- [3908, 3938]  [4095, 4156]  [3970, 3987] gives 0.8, 14.9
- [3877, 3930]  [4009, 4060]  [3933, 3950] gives 3.1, 15.5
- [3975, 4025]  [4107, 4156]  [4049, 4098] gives -0.4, 18.1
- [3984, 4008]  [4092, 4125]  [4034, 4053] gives -2.6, 17.4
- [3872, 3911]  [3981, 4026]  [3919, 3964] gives 6.3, 15.7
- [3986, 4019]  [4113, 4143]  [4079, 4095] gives 0.4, 18.4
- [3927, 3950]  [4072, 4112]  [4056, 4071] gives -2.5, 16.3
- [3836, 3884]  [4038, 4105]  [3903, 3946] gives 3.6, 15.1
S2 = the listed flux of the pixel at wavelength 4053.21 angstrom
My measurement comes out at 20.08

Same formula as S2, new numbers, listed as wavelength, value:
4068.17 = 21.16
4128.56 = 17.45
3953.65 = 16.03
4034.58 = 21.58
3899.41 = 13.34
